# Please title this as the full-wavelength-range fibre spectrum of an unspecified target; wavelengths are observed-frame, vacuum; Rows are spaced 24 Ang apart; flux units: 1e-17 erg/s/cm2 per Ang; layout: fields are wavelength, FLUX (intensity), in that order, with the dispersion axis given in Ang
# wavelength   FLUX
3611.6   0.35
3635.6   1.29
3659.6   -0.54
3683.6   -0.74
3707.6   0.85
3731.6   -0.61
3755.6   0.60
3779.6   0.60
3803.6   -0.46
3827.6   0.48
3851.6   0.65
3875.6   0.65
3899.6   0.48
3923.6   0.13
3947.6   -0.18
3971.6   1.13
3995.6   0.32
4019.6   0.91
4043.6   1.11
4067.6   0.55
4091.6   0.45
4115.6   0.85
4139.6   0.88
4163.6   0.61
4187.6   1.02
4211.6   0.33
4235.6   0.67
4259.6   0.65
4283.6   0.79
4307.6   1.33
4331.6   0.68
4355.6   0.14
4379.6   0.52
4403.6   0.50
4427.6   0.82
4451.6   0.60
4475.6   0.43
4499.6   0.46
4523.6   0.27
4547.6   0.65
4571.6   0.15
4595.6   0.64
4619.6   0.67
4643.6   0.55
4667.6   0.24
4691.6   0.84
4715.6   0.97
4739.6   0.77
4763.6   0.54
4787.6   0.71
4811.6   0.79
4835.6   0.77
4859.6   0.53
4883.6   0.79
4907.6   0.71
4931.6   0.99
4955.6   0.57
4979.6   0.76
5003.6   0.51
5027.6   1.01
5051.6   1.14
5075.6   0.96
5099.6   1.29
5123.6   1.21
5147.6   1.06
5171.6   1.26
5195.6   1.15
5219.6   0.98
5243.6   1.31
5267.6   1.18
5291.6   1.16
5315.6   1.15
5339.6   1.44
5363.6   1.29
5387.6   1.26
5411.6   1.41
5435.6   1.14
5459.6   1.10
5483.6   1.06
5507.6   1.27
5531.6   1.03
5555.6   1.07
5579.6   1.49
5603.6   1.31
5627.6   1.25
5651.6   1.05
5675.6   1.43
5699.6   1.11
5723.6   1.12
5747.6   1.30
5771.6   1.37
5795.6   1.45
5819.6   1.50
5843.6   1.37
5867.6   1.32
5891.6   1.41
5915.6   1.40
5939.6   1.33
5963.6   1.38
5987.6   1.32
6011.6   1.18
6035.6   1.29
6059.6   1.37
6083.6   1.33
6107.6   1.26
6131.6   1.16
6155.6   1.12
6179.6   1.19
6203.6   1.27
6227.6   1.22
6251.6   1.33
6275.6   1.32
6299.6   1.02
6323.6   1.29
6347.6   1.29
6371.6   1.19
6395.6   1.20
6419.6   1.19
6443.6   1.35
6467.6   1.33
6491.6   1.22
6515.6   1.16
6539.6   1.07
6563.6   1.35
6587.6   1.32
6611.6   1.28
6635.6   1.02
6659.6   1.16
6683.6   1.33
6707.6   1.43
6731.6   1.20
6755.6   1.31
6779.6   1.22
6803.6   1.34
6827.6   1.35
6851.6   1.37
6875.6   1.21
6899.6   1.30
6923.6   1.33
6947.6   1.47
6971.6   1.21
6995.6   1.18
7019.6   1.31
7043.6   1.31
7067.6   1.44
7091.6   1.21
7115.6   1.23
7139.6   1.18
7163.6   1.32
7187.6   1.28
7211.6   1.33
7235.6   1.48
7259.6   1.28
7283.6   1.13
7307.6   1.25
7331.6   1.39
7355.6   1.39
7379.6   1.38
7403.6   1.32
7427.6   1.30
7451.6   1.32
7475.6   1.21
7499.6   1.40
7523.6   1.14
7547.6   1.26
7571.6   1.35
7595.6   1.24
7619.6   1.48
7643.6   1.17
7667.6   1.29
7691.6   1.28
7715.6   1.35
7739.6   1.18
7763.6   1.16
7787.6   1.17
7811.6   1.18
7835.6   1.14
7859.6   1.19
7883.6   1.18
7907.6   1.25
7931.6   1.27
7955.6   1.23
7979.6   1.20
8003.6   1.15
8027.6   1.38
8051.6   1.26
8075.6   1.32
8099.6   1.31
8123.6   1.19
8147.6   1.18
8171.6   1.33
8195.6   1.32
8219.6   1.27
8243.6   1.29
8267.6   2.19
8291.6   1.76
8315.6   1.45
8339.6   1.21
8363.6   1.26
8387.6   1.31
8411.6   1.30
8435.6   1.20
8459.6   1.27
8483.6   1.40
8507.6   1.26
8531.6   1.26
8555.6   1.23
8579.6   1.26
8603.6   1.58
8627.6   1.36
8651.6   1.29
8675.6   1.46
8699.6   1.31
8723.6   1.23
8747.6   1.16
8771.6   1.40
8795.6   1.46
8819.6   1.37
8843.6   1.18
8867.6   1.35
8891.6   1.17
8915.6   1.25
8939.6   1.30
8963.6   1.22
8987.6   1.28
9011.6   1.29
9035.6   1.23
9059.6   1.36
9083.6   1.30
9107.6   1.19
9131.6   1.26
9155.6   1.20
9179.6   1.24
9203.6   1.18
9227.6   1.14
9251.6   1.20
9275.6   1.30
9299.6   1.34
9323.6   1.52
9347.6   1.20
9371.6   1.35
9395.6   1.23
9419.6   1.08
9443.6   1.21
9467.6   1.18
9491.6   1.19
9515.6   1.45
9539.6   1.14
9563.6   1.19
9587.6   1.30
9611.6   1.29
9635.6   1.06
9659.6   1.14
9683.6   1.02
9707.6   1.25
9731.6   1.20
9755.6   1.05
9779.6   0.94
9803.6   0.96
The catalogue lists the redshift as 0.261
